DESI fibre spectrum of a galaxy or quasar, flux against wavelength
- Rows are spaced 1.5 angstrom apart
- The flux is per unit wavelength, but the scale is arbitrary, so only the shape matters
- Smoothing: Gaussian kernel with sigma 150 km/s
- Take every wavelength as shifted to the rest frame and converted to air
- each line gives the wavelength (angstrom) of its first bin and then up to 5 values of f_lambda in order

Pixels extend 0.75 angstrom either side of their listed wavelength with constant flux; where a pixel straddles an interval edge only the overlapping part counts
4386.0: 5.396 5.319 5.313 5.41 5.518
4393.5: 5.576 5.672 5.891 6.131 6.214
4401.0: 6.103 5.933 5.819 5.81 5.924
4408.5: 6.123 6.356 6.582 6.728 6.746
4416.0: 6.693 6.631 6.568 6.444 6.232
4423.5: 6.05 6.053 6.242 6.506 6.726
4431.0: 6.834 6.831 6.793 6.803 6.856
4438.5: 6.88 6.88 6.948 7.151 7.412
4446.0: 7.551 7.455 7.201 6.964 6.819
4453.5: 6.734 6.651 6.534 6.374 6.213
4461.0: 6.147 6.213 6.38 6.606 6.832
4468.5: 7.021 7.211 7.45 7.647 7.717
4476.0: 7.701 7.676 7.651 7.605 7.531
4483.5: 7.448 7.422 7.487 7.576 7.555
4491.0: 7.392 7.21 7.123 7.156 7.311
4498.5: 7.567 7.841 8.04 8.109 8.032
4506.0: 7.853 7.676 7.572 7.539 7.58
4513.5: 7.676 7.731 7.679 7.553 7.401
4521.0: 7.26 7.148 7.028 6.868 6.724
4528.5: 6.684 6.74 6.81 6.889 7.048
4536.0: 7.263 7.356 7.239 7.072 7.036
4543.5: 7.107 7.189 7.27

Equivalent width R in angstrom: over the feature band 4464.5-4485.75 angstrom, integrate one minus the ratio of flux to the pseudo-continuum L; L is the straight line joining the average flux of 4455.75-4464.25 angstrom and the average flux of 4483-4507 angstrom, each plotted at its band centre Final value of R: -1.6 angstrom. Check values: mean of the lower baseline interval 6.31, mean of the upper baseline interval 7.57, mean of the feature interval 7.38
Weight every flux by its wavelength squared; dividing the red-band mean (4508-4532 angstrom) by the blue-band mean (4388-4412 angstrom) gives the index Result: 1.30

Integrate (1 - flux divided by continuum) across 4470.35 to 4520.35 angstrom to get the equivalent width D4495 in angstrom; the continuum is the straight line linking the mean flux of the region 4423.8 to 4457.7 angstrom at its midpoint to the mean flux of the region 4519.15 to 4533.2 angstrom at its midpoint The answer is -4.93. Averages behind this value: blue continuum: 6.84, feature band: 7.59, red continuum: 6.95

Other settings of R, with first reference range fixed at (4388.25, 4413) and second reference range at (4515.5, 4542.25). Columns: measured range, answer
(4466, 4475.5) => -1.1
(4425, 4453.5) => -2.8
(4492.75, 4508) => -1.8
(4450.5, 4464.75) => -0.1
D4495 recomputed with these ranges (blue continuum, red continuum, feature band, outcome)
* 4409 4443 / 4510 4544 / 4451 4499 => -1.5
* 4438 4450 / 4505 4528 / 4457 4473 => 1.2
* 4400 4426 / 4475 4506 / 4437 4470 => 0.6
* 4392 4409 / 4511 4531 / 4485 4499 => -0.9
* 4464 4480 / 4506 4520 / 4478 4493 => -0.2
